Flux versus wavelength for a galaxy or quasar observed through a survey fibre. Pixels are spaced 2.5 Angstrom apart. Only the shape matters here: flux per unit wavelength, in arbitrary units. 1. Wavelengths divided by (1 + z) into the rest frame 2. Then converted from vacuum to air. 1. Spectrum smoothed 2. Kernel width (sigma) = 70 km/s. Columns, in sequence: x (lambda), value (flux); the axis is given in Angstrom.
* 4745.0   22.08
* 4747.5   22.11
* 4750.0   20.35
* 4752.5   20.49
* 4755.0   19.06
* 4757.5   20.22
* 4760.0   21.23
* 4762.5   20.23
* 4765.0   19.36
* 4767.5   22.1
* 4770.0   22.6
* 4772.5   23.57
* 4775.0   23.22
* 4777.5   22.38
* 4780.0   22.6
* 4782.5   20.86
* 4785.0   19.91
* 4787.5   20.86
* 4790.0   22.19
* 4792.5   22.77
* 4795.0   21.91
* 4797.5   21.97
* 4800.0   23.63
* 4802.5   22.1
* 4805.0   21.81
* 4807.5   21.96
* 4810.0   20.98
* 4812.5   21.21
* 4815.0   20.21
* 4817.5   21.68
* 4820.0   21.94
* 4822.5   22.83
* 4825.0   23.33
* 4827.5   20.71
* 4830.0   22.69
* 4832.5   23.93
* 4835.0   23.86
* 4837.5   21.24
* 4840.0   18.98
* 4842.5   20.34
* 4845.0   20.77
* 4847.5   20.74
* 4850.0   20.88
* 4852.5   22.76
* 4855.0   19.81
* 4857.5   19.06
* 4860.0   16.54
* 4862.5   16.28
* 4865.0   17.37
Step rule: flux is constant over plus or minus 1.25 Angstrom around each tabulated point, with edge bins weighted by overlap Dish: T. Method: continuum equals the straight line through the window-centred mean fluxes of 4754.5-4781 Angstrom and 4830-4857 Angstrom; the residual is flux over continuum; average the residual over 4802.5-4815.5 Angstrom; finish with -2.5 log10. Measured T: 0.00 mag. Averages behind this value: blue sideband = 21.6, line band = 21.4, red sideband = 21.3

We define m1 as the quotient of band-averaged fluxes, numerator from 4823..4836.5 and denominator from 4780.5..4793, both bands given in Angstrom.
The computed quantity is 1.07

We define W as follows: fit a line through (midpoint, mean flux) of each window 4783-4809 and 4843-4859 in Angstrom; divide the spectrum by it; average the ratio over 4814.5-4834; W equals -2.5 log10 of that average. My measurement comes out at -0.05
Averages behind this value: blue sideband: 21.9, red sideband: 20.6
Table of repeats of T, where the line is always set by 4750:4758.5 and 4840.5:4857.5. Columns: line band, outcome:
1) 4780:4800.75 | -0.08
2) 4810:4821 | -0.04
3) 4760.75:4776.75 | -0.09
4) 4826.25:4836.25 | -0.11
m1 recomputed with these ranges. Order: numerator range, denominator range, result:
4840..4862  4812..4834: 0.90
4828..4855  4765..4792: 0.98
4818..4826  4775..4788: 1.05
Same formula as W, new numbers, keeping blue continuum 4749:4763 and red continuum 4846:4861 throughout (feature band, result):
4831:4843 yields -0.088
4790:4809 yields -0.109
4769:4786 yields -0.101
